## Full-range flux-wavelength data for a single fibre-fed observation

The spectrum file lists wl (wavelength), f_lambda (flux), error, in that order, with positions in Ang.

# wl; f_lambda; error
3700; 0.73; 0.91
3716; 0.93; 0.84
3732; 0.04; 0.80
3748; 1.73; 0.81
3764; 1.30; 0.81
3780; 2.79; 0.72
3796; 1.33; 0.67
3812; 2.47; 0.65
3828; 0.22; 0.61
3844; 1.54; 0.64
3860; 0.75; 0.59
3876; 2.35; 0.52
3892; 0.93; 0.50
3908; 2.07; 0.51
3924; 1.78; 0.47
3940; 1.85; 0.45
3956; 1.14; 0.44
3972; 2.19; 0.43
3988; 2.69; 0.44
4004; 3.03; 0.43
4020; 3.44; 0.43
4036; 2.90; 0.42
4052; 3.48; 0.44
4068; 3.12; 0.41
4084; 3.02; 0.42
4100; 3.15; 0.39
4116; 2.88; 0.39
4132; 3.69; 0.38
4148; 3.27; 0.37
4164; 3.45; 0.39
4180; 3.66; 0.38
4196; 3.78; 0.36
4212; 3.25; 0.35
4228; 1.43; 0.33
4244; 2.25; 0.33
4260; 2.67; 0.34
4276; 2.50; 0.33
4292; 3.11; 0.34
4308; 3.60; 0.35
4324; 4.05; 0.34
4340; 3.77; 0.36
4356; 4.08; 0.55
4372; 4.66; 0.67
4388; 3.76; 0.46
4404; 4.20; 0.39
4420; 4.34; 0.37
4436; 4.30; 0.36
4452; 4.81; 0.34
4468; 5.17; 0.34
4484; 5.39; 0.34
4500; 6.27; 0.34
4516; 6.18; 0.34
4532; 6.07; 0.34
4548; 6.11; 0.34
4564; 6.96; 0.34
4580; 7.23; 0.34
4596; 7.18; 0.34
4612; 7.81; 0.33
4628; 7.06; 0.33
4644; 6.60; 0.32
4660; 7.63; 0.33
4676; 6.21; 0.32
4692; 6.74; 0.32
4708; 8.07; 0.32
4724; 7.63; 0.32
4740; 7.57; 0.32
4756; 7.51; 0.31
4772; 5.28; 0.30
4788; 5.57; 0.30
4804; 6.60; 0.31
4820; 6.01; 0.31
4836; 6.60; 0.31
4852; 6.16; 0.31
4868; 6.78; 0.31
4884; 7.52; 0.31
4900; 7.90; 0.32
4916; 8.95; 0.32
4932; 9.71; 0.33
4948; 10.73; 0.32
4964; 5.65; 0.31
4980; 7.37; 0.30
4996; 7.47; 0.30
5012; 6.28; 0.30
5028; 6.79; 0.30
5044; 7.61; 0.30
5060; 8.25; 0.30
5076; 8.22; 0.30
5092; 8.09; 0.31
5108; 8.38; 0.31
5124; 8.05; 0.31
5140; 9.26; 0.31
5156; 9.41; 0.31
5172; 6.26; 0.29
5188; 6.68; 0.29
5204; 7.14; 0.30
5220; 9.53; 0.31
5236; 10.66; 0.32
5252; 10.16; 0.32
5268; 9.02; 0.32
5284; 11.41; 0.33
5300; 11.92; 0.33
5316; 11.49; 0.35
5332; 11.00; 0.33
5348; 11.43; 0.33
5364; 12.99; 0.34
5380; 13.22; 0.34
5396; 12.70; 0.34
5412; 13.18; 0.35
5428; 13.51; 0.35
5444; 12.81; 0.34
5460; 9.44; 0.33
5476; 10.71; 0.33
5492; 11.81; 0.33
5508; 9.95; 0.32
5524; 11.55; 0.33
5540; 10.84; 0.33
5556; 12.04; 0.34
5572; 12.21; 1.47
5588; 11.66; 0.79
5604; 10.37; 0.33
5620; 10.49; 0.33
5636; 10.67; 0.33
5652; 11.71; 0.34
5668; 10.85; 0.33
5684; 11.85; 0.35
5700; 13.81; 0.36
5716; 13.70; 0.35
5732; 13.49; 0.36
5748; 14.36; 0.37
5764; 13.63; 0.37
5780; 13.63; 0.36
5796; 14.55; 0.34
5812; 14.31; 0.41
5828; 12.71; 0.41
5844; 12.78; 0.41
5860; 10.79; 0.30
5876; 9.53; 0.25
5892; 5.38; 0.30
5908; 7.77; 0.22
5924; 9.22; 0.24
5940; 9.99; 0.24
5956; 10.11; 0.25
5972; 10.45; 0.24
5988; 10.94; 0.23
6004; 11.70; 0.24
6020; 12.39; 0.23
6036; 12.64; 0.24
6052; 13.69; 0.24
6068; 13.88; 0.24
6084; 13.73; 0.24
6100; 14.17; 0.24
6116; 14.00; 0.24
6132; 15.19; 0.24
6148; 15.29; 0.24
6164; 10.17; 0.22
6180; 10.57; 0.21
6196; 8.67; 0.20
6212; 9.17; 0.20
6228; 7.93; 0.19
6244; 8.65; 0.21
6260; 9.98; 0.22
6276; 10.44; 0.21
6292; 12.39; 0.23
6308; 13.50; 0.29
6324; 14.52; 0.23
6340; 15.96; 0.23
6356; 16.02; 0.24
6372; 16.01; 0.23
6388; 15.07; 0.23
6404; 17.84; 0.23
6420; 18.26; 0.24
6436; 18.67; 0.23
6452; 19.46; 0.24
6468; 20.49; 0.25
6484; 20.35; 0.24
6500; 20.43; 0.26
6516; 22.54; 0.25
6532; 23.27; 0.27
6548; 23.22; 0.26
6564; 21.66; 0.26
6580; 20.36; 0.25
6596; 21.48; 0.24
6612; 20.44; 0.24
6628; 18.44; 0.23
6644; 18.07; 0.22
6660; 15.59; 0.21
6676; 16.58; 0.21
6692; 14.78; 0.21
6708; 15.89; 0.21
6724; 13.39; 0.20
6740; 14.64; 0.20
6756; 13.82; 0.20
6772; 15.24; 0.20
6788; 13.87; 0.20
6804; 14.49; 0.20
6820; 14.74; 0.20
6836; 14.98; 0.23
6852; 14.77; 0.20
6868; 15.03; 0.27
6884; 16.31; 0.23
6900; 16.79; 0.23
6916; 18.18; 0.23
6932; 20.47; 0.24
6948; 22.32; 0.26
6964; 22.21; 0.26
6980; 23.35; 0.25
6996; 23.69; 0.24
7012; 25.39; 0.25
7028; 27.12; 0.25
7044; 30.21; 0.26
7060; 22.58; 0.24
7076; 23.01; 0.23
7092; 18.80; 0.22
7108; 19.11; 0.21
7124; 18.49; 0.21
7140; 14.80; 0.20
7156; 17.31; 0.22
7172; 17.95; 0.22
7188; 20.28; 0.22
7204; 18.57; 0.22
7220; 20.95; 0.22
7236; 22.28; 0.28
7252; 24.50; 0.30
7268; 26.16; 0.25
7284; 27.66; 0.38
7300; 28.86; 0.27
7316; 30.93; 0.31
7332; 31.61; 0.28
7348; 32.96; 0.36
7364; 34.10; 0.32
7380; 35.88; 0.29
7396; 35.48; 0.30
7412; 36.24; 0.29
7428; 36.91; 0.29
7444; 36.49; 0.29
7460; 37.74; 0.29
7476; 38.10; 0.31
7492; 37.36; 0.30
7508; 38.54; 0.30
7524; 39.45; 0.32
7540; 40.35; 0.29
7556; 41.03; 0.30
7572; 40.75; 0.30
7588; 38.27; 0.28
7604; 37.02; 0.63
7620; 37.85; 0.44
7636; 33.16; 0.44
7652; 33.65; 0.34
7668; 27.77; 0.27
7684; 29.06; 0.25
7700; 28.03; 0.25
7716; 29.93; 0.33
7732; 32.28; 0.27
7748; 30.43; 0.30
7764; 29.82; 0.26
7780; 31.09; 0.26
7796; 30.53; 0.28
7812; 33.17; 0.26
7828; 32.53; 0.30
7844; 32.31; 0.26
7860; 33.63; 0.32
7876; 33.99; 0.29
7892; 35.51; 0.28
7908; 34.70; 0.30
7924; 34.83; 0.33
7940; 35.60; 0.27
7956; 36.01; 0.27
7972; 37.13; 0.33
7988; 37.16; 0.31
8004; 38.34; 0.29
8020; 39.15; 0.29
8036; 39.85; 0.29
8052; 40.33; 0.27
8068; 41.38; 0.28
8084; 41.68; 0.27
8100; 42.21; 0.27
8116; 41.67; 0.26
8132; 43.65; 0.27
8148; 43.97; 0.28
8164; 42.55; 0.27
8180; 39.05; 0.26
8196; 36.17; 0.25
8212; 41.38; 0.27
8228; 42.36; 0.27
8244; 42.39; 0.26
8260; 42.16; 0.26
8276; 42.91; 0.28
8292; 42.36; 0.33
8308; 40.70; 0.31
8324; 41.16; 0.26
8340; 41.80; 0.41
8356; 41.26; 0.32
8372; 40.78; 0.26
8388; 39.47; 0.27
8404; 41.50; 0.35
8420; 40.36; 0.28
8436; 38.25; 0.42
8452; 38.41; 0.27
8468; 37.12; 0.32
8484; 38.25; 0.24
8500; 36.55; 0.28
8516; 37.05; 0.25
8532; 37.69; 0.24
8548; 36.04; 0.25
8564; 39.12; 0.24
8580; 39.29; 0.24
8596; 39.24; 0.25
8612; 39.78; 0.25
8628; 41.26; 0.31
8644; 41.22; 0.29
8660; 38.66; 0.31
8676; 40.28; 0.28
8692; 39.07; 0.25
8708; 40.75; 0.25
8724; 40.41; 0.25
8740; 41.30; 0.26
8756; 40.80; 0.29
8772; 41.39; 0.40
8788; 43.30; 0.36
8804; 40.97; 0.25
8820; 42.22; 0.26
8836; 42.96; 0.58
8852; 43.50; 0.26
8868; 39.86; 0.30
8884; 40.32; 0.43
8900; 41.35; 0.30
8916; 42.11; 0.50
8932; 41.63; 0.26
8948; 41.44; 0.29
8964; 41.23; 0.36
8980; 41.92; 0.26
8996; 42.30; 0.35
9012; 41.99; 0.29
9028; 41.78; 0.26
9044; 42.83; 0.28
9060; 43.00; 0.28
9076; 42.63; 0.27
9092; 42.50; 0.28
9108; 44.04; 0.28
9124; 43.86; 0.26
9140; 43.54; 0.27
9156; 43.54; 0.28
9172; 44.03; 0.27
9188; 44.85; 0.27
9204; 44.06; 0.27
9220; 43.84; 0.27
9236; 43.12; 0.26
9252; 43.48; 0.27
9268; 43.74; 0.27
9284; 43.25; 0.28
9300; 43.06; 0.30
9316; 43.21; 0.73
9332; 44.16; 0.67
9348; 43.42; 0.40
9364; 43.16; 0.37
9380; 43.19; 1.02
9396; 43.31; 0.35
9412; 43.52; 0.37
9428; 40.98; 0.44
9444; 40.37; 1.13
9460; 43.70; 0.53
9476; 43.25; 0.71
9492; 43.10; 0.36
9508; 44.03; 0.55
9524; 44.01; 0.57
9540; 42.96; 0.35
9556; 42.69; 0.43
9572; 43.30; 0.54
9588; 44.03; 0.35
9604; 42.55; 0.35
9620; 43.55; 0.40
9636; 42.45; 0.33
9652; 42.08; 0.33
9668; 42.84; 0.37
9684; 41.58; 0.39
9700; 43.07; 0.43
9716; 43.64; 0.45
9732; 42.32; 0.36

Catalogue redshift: 0.000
